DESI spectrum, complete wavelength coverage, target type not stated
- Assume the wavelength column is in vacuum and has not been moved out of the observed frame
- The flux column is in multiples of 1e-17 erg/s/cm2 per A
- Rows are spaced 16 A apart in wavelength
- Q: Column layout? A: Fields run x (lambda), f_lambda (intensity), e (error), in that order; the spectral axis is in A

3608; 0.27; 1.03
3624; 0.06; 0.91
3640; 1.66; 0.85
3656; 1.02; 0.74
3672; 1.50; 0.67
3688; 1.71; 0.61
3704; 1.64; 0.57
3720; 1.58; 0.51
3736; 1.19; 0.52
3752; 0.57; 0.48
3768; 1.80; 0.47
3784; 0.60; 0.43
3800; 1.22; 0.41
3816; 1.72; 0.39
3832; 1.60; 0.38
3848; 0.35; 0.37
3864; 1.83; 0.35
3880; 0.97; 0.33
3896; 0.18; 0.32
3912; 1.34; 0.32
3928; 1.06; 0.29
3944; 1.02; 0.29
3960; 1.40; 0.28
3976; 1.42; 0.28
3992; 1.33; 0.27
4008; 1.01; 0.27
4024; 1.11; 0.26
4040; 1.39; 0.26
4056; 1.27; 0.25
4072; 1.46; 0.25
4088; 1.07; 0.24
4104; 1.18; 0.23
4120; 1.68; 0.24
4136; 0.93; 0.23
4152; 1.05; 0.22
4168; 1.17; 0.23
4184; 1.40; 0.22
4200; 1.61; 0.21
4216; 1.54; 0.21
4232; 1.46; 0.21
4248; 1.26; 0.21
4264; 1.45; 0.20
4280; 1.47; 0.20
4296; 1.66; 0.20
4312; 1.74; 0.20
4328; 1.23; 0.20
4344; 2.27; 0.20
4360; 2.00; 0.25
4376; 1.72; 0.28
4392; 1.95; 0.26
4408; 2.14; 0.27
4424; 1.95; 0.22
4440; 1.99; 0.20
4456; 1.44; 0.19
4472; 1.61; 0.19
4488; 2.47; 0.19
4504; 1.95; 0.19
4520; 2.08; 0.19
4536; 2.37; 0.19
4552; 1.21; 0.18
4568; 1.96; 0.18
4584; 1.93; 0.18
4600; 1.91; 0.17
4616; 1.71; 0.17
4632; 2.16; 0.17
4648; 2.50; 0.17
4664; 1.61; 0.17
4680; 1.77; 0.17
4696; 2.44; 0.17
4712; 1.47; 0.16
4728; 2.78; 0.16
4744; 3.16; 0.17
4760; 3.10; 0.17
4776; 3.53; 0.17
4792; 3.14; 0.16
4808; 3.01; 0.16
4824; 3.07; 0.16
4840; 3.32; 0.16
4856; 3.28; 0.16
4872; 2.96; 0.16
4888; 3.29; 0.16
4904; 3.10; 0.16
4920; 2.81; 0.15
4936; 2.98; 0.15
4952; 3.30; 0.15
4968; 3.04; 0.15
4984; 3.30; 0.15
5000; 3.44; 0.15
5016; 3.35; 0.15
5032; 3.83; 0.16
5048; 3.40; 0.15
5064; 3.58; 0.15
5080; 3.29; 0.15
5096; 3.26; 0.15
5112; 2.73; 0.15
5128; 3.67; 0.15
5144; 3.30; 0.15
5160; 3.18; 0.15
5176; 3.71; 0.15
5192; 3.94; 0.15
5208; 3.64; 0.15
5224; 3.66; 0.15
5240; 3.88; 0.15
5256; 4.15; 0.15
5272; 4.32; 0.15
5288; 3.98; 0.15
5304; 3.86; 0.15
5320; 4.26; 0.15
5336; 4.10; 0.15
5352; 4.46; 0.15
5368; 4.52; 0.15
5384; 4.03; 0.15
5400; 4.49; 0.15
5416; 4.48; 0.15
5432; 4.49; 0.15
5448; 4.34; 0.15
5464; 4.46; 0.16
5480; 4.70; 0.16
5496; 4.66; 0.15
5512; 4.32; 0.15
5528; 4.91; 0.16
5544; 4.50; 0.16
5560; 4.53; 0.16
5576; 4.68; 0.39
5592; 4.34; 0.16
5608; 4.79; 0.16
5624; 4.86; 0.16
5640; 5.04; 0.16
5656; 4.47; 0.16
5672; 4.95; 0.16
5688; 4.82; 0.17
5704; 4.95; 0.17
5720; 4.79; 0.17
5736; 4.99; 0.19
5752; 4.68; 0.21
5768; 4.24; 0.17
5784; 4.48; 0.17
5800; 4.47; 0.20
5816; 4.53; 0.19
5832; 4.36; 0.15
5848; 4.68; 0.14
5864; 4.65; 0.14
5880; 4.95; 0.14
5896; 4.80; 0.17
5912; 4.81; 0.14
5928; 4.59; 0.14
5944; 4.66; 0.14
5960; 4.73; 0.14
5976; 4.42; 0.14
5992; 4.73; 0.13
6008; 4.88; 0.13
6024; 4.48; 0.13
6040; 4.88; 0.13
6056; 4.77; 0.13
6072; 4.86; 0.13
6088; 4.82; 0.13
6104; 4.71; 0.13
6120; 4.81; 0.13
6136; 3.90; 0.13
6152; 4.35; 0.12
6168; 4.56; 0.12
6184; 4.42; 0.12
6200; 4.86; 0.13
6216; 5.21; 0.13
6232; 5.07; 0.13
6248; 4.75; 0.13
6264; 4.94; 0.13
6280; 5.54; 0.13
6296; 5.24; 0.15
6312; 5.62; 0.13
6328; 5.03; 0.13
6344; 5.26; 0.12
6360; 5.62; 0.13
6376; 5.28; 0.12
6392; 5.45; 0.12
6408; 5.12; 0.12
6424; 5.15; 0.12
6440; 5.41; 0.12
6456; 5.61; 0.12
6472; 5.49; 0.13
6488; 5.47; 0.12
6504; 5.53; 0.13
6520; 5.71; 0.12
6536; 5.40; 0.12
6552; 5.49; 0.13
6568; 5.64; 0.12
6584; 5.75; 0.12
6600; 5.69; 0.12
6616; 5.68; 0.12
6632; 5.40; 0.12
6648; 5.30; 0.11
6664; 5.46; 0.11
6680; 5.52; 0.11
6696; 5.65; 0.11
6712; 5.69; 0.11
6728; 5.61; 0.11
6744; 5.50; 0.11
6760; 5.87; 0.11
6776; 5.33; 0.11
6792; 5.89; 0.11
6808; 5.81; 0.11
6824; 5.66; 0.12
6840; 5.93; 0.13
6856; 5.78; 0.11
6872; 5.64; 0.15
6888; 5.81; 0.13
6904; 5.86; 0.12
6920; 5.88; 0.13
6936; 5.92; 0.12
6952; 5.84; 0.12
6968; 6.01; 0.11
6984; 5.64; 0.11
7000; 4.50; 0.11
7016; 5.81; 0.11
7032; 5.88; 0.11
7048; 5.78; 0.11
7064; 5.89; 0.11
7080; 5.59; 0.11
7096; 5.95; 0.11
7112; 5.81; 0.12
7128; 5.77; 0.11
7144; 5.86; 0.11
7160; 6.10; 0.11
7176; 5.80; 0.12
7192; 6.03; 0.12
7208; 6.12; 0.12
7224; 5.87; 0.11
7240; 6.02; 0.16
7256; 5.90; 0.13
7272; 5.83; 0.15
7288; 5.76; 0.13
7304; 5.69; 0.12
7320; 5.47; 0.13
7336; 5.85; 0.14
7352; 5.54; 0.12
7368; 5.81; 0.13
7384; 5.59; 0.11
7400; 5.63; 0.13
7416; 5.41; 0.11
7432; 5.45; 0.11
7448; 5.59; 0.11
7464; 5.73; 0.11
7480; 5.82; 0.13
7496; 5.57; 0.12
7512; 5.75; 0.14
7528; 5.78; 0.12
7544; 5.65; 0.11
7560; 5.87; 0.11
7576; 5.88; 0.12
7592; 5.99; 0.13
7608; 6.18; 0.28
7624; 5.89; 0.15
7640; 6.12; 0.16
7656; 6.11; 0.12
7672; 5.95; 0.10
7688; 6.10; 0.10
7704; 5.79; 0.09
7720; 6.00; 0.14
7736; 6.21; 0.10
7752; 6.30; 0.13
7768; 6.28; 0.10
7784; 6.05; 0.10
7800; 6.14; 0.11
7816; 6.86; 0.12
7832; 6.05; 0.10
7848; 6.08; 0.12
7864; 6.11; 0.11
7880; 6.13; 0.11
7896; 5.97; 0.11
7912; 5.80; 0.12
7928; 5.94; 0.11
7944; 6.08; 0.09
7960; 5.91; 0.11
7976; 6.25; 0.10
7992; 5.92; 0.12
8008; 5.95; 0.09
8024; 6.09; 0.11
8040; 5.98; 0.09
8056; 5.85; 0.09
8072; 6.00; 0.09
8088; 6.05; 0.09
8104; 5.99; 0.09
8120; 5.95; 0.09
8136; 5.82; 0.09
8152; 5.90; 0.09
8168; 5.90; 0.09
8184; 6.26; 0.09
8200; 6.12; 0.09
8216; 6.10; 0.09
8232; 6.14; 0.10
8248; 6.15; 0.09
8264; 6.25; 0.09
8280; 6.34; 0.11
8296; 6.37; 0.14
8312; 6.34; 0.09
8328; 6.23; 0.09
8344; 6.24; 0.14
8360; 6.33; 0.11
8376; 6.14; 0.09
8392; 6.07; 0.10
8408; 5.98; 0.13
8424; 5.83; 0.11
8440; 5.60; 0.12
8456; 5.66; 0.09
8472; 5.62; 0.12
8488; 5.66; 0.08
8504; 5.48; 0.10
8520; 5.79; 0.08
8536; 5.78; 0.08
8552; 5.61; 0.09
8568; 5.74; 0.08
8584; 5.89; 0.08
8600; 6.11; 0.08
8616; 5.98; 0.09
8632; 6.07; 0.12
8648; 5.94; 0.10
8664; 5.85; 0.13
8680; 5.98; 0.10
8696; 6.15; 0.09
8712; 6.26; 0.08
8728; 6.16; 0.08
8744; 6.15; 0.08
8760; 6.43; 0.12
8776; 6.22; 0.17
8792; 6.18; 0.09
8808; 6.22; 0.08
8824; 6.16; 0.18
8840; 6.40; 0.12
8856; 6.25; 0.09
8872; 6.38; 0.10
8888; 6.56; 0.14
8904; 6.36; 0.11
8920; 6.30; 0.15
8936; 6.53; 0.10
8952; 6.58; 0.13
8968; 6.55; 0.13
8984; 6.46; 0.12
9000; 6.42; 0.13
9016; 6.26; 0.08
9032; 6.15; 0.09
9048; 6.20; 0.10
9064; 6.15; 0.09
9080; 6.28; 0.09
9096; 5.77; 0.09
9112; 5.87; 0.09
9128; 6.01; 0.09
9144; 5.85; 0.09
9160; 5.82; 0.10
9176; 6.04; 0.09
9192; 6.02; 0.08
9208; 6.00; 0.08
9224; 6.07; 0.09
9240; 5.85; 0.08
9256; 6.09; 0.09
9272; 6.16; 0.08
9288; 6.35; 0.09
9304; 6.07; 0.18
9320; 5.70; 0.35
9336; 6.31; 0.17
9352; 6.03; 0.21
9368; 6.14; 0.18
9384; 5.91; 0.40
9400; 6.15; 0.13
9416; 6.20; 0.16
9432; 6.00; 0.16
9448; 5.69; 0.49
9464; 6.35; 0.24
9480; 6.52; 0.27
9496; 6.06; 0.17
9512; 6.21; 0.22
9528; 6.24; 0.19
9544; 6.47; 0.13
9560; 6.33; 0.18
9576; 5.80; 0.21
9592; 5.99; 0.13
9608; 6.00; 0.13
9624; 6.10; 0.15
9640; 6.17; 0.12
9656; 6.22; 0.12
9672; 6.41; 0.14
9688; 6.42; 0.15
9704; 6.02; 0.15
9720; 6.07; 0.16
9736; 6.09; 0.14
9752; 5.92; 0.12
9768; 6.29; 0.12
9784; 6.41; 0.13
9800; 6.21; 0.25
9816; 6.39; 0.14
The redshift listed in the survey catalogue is 0.19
